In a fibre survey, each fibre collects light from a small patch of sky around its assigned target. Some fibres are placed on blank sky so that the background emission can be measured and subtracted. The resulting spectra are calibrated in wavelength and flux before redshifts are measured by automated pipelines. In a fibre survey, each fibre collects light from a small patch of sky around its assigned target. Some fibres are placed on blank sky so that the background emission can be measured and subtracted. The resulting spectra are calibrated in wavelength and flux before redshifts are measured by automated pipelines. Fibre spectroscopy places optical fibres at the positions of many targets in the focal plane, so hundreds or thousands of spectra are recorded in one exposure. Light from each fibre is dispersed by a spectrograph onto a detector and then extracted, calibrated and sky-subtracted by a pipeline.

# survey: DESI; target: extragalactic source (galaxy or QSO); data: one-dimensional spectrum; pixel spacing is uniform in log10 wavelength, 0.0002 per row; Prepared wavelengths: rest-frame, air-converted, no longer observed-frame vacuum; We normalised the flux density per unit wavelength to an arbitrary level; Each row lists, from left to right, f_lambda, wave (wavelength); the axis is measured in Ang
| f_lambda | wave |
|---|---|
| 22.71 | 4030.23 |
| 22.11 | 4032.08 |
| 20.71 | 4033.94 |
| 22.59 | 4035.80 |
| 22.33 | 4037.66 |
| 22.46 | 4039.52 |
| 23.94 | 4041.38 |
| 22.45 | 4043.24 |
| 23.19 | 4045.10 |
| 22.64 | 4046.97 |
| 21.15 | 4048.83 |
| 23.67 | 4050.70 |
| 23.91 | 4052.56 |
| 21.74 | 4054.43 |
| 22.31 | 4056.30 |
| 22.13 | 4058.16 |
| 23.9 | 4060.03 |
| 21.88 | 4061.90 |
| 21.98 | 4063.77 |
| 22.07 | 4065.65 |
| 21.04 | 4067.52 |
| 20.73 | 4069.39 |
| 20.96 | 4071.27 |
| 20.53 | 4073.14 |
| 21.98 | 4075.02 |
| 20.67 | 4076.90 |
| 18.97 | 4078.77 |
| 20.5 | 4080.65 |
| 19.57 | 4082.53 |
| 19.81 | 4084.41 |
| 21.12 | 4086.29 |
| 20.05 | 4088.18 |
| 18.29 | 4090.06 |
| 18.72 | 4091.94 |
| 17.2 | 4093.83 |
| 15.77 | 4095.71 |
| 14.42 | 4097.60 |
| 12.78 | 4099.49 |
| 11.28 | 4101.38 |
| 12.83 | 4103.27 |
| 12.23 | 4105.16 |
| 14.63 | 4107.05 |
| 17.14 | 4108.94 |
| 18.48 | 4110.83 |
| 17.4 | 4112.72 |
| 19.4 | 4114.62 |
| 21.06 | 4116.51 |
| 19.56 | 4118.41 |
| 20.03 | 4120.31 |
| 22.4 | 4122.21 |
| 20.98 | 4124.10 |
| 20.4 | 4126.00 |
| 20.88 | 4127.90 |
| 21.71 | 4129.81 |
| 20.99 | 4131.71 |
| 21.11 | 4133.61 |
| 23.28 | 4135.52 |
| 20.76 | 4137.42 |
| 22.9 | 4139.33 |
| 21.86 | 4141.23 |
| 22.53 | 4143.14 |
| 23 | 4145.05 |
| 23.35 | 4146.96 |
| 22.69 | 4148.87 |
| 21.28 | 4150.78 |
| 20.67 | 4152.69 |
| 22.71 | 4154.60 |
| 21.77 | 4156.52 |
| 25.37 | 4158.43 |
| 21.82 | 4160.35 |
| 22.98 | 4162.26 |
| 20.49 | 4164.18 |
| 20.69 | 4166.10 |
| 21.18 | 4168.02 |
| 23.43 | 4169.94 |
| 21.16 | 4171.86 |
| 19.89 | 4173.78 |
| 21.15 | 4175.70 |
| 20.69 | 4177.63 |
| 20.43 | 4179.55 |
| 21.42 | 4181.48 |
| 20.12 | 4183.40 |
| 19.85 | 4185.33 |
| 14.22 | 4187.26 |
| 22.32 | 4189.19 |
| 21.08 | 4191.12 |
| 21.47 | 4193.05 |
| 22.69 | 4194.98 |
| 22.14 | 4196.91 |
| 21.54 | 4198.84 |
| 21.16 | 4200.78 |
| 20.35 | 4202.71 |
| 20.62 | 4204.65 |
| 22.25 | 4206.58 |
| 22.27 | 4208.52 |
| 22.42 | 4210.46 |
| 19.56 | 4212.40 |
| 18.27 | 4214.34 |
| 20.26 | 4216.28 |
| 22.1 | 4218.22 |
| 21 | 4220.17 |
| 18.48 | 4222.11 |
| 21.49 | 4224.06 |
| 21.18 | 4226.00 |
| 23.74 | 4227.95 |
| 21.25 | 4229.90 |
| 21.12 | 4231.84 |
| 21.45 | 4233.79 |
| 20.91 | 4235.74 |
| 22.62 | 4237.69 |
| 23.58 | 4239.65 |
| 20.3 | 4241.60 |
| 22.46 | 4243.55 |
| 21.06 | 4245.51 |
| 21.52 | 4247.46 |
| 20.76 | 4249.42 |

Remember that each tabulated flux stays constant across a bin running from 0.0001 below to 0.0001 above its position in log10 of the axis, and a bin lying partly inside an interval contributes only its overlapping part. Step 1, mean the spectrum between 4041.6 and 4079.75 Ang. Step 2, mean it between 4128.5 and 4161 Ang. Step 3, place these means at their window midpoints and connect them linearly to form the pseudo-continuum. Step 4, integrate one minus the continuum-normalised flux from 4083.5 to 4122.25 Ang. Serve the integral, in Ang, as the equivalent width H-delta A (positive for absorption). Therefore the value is 8.5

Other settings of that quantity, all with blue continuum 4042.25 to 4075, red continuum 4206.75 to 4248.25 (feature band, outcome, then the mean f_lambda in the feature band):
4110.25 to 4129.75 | 1.5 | 20.2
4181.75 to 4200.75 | 0.7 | 20.7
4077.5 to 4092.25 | 1.6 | 19.7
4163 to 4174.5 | 0.2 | 21.2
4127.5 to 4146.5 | -0.2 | 22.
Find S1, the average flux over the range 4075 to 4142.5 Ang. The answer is 18.9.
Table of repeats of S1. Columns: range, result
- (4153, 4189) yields 21.1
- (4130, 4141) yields 21.8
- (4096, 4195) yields 20.1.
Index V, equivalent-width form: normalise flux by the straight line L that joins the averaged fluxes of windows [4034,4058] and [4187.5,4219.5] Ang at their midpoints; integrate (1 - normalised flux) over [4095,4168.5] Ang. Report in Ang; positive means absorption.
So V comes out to 6.4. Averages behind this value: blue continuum 22.6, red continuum 21.1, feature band 19.9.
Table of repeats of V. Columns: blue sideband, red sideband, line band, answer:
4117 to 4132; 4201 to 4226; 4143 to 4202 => -1.7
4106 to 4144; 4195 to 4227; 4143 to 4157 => -1.2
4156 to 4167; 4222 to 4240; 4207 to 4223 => 0.9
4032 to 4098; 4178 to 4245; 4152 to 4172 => -1.0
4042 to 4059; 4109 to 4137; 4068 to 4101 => 4.3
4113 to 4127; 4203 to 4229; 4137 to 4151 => -1.3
